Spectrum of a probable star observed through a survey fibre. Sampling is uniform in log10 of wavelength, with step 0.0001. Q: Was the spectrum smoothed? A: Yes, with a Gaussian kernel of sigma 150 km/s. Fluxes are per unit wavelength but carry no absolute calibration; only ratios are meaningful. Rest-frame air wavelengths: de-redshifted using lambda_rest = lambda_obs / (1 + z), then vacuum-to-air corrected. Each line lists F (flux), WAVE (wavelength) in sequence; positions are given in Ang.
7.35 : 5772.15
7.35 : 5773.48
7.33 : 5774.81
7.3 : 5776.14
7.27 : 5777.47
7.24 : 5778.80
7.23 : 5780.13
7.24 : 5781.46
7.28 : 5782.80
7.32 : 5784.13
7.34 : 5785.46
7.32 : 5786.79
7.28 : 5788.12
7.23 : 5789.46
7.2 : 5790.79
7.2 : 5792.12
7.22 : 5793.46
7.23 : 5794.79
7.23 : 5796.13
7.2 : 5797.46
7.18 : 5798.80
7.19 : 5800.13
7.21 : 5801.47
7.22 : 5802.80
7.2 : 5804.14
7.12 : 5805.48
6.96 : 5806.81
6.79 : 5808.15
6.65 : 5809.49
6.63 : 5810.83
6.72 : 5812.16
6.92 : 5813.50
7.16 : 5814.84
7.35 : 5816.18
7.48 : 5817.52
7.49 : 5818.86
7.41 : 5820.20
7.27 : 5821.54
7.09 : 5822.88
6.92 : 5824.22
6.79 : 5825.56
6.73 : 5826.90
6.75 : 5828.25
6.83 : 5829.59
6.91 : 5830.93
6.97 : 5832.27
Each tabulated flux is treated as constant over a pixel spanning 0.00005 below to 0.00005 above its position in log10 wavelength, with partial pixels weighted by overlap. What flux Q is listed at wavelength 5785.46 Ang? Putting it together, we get 7.34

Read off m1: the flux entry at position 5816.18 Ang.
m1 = 7.35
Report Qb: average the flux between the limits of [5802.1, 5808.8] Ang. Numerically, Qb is 7.06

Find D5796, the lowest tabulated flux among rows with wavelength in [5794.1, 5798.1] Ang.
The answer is 7.2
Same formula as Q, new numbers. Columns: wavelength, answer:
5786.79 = 7.32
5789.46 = 7.23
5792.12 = 7.2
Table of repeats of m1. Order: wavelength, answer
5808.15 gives 6.79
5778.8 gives 7.24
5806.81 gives 6.96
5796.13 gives 7.23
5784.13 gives 7.32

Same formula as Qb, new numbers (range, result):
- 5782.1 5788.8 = 7.3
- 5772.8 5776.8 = 7.32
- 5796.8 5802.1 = 7.19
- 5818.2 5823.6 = 7.31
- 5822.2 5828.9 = 6.85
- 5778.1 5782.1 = 7.24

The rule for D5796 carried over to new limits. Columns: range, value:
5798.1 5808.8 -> 6.79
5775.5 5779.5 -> 7.24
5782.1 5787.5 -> 7.28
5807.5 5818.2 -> 6.63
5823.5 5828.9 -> 6.73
